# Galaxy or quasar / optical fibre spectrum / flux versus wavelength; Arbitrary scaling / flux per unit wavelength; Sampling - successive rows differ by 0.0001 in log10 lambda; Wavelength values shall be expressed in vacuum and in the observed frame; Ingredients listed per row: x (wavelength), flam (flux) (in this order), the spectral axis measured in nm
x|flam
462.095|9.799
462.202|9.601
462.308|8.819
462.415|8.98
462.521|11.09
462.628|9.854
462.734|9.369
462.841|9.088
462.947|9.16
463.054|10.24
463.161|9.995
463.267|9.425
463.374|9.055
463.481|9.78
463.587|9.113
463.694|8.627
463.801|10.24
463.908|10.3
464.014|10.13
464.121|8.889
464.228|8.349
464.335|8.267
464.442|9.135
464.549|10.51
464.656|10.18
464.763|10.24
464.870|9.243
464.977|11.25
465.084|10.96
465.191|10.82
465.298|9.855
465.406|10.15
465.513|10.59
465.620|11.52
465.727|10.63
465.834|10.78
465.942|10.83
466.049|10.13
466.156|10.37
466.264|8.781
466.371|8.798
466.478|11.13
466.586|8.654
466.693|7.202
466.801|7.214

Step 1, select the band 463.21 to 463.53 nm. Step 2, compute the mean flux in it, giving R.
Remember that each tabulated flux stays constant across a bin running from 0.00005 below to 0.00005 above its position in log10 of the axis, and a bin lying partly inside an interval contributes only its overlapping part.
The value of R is 9.42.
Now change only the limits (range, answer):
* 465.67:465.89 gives 10.7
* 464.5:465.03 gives 10.3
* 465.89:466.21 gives 10.5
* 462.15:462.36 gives 9.23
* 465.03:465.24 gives 10.9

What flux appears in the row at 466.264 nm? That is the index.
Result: 8.781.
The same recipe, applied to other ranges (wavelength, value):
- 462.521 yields 11.09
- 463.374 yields 9.055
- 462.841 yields 9.088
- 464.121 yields 8.889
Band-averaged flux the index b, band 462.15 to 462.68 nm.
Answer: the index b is 9.67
